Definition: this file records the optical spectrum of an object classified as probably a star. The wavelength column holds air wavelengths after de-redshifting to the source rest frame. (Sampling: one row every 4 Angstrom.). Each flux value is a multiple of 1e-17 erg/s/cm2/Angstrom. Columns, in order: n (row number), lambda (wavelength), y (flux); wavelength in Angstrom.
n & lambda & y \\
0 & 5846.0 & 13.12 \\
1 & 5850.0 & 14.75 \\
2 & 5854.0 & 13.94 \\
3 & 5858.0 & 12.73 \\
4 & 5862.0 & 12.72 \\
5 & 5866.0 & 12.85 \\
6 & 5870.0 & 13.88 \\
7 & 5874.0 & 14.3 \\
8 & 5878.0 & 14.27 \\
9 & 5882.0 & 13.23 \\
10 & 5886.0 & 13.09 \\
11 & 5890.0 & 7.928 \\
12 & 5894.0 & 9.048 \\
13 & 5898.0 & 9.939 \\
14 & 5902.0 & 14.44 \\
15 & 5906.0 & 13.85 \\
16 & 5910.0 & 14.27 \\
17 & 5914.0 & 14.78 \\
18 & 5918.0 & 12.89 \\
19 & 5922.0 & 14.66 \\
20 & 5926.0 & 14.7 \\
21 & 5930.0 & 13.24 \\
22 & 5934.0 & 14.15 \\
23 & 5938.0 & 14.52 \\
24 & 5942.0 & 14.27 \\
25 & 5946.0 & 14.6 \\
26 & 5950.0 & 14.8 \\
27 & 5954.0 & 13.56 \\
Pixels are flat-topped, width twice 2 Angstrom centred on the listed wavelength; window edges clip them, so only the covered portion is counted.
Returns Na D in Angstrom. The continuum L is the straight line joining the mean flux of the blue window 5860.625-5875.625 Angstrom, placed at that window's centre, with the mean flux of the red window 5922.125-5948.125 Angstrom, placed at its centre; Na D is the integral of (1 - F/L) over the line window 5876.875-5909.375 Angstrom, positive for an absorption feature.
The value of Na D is 4.1 Angstrom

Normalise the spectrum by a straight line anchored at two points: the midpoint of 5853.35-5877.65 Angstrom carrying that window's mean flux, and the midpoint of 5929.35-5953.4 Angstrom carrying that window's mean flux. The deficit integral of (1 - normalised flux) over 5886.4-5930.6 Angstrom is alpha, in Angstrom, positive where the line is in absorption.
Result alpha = 3.9 Angstrom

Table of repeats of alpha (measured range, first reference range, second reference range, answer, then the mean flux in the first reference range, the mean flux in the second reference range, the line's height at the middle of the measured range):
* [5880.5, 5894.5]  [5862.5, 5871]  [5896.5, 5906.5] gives 2.2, 13.2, 12.7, 12.9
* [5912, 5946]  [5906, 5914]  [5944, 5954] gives 0.5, 14.3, 14.5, 14.4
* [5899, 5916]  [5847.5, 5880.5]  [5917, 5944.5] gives -0.1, 13.7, 14.1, 14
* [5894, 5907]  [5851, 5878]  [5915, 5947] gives 1.7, 13.5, 14.1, 13.9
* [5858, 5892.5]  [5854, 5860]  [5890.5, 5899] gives -4.7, 13.1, 9.16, 11.2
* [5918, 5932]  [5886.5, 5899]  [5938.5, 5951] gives -1.6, 9.39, 14.5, 12.6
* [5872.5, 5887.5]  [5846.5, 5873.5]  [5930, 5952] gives 0.0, 13.5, 14.4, 13.7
